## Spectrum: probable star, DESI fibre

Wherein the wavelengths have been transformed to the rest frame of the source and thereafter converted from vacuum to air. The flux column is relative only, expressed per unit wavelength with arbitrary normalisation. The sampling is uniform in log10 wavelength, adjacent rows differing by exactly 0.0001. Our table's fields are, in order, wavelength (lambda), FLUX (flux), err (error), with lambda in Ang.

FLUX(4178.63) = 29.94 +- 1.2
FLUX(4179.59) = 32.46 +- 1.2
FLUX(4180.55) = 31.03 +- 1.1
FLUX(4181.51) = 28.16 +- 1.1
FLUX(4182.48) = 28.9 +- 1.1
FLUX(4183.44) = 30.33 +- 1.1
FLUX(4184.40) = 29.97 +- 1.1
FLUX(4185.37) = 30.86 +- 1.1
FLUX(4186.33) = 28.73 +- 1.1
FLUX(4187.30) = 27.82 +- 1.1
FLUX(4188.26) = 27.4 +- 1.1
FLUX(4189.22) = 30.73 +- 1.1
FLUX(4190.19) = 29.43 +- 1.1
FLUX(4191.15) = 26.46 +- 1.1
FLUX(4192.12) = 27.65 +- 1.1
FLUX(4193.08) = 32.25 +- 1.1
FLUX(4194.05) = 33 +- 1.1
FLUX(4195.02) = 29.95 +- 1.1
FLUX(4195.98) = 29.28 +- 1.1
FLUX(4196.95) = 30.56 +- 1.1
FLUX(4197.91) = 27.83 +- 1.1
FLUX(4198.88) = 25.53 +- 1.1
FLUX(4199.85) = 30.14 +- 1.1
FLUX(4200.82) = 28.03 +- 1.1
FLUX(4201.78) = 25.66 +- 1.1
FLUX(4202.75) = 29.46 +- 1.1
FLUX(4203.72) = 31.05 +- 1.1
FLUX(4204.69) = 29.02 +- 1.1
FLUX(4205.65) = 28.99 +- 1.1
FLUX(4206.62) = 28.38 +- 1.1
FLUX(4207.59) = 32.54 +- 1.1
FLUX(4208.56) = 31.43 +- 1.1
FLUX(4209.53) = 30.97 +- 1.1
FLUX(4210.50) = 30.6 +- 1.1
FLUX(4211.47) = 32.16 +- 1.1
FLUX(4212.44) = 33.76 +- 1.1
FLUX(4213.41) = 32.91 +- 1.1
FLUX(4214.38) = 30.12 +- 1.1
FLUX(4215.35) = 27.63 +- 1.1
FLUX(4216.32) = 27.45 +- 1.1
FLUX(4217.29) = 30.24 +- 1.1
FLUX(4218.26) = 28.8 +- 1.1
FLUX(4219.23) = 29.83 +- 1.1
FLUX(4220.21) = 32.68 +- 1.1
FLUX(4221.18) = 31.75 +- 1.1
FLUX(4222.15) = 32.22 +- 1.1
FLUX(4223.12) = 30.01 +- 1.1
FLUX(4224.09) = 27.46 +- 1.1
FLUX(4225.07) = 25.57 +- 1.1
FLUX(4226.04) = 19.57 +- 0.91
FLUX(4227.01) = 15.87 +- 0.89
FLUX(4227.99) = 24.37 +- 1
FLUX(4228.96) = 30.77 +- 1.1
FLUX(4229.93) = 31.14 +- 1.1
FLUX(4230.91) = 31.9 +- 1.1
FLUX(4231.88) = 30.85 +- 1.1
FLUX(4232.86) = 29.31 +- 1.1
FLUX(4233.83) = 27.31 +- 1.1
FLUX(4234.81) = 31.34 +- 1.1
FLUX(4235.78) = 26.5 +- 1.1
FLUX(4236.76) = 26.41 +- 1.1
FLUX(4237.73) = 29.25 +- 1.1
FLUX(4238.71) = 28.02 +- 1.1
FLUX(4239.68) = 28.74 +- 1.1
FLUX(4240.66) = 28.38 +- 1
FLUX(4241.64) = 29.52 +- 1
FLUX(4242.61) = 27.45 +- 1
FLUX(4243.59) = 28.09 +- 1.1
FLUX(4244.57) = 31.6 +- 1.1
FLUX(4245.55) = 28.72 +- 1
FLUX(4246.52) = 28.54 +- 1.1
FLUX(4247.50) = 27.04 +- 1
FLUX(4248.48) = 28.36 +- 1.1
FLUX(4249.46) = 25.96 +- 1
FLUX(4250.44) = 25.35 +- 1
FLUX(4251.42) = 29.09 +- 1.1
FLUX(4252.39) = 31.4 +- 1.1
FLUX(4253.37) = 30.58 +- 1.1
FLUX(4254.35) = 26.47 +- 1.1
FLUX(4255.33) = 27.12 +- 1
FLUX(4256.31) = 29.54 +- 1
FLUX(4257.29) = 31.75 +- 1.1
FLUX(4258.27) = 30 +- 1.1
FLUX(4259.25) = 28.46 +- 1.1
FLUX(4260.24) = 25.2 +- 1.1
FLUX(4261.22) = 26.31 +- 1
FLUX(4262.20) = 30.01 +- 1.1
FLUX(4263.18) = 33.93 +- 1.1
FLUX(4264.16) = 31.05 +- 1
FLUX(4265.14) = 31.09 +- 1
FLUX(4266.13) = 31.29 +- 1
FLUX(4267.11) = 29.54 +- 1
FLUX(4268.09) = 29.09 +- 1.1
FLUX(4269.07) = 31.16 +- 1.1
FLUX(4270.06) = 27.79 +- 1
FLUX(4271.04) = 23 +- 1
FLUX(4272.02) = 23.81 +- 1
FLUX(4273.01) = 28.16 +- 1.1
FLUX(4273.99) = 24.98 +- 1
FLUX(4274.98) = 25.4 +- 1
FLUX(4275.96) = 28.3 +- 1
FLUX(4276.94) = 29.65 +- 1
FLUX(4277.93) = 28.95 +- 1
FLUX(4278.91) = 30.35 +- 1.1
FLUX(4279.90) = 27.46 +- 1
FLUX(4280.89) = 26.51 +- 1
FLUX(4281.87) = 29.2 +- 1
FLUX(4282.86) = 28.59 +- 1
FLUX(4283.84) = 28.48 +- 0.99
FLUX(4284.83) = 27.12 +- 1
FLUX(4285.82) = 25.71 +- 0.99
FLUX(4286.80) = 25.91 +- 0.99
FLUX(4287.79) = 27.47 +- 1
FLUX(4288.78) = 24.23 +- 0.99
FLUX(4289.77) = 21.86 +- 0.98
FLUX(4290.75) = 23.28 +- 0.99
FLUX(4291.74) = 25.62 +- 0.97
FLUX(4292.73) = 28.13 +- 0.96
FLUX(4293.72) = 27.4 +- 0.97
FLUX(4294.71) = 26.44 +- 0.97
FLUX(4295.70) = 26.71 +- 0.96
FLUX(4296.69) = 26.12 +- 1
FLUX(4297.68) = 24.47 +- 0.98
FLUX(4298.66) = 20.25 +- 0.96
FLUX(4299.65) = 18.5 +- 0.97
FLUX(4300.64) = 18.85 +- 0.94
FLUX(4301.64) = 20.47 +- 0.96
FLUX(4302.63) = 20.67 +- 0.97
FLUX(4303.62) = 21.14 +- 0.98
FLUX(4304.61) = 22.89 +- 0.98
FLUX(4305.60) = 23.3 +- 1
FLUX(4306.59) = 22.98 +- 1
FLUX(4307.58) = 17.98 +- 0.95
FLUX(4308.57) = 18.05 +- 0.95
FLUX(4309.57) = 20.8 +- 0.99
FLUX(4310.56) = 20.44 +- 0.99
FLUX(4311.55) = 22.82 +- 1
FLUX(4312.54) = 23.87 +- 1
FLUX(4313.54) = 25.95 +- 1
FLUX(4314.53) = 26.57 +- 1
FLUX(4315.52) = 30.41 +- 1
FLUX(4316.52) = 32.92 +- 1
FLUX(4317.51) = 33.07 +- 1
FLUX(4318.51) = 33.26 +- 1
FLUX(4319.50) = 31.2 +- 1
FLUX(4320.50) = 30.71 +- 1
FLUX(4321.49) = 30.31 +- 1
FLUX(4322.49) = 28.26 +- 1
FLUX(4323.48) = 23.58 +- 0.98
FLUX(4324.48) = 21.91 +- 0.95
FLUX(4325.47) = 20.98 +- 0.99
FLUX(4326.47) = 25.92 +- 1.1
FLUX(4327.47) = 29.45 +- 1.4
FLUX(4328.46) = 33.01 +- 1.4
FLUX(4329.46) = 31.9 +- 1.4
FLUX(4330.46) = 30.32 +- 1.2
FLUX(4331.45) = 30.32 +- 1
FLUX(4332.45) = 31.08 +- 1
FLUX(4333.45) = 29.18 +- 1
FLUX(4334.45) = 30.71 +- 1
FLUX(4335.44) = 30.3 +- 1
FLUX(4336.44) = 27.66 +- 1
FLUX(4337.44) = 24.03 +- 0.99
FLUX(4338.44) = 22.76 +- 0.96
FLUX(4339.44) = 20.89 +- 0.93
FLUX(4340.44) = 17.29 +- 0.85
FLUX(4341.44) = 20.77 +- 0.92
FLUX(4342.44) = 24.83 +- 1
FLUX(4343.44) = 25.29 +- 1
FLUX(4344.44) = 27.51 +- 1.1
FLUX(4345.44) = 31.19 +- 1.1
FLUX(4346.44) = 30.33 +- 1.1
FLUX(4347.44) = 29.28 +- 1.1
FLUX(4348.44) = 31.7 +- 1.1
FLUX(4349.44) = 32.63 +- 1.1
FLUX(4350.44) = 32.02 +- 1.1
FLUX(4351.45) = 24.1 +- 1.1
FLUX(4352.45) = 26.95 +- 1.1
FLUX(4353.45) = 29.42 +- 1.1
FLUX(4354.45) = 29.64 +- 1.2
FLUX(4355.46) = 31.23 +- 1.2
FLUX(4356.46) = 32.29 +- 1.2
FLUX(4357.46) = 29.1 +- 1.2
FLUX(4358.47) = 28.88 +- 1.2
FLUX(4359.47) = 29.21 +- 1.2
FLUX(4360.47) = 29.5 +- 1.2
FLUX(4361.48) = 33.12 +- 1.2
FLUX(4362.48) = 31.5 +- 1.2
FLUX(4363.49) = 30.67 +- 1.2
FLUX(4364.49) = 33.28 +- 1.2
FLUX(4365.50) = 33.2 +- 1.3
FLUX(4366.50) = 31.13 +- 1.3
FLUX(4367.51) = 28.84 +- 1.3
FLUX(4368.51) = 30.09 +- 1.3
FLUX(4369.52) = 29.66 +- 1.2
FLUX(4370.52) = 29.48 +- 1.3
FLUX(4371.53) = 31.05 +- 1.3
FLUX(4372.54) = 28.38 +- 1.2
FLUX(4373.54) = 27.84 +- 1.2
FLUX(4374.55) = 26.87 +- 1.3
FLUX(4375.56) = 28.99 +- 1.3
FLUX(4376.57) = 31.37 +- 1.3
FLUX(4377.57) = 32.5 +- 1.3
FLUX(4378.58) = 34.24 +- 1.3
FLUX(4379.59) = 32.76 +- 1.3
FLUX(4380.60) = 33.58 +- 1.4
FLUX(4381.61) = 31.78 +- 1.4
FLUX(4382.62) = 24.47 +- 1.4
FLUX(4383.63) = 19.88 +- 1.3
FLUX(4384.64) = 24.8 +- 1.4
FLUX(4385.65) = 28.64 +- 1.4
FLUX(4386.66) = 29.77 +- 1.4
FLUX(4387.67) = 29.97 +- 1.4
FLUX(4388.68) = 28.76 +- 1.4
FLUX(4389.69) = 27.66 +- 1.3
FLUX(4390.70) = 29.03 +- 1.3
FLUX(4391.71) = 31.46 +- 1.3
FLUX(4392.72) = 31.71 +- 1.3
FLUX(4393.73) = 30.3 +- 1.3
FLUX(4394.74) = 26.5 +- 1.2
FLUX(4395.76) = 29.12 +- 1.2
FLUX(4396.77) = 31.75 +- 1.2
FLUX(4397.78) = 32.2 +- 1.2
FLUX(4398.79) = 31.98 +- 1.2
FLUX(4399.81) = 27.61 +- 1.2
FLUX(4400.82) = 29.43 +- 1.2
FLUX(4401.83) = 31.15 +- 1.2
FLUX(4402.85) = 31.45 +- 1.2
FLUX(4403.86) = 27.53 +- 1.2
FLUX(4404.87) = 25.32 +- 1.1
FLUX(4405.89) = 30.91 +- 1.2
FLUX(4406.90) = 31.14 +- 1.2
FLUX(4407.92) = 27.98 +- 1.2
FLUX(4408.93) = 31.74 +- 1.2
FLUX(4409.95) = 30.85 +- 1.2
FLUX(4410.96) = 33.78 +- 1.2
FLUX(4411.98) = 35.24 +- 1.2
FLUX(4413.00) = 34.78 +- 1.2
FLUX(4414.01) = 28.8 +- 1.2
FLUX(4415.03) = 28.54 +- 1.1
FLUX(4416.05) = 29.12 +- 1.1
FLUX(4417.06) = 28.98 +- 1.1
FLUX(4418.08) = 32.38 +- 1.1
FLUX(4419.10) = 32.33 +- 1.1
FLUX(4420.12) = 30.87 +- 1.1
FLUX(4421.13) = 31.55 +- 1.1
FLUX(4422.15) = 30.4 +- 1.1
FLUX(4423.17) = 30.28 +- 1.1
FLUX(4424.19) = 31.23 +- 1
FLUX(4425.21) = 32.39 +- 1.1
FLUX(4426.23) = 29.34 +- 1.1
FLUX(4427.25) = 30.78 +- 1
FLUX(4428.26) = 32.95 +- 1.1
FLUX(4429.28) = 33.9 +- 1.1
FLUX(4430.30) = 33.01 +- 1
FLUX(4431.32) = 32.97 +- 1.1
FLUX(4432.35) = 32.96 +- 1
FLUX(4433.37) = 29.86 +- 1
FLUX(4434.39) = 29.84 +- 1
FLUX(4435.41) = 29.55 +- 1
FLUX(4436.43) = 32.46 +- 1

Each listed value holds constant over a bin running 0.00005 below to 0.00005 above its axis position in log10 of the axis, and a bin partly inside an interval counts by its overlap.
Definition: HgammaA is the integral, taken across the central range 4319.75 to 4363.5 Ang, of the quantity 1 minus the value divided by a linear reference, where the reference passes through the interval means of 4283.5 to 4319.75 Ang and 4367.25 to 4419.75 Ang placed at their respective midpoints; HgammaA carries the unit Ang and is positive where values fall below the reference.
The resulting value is -2.0 Ang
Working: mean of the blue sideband 24.7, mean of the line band 28.2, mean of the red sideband 29.9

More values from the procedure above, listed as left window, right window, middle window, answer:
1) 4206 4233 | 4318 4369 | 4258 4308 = 4.9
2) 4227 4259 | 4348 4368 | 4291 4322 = 4.9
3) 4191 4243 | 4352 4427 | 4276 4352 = 8.7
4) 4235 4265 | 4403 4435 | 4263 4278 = 0.3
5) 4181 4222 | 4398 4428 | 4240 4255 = 0.8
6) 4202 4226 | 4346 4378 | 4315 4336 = 0.4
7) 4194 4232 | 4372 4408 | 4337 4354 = 1.6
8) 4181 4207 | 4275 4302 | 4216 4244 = -0.5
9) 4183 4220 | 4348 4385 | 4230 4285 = 2.2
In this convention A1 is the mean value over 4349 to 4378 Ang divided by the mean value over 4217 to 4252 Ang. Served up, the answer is 1.1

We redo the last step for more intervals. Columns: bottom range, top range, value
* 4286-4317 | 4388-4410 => 1.25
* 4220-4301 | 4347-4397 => 1.08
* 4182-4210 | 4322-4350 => 0.93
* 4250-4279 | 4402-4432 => 1.09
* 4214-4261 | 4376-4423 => 1.06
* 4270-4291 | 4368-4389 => 1.10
